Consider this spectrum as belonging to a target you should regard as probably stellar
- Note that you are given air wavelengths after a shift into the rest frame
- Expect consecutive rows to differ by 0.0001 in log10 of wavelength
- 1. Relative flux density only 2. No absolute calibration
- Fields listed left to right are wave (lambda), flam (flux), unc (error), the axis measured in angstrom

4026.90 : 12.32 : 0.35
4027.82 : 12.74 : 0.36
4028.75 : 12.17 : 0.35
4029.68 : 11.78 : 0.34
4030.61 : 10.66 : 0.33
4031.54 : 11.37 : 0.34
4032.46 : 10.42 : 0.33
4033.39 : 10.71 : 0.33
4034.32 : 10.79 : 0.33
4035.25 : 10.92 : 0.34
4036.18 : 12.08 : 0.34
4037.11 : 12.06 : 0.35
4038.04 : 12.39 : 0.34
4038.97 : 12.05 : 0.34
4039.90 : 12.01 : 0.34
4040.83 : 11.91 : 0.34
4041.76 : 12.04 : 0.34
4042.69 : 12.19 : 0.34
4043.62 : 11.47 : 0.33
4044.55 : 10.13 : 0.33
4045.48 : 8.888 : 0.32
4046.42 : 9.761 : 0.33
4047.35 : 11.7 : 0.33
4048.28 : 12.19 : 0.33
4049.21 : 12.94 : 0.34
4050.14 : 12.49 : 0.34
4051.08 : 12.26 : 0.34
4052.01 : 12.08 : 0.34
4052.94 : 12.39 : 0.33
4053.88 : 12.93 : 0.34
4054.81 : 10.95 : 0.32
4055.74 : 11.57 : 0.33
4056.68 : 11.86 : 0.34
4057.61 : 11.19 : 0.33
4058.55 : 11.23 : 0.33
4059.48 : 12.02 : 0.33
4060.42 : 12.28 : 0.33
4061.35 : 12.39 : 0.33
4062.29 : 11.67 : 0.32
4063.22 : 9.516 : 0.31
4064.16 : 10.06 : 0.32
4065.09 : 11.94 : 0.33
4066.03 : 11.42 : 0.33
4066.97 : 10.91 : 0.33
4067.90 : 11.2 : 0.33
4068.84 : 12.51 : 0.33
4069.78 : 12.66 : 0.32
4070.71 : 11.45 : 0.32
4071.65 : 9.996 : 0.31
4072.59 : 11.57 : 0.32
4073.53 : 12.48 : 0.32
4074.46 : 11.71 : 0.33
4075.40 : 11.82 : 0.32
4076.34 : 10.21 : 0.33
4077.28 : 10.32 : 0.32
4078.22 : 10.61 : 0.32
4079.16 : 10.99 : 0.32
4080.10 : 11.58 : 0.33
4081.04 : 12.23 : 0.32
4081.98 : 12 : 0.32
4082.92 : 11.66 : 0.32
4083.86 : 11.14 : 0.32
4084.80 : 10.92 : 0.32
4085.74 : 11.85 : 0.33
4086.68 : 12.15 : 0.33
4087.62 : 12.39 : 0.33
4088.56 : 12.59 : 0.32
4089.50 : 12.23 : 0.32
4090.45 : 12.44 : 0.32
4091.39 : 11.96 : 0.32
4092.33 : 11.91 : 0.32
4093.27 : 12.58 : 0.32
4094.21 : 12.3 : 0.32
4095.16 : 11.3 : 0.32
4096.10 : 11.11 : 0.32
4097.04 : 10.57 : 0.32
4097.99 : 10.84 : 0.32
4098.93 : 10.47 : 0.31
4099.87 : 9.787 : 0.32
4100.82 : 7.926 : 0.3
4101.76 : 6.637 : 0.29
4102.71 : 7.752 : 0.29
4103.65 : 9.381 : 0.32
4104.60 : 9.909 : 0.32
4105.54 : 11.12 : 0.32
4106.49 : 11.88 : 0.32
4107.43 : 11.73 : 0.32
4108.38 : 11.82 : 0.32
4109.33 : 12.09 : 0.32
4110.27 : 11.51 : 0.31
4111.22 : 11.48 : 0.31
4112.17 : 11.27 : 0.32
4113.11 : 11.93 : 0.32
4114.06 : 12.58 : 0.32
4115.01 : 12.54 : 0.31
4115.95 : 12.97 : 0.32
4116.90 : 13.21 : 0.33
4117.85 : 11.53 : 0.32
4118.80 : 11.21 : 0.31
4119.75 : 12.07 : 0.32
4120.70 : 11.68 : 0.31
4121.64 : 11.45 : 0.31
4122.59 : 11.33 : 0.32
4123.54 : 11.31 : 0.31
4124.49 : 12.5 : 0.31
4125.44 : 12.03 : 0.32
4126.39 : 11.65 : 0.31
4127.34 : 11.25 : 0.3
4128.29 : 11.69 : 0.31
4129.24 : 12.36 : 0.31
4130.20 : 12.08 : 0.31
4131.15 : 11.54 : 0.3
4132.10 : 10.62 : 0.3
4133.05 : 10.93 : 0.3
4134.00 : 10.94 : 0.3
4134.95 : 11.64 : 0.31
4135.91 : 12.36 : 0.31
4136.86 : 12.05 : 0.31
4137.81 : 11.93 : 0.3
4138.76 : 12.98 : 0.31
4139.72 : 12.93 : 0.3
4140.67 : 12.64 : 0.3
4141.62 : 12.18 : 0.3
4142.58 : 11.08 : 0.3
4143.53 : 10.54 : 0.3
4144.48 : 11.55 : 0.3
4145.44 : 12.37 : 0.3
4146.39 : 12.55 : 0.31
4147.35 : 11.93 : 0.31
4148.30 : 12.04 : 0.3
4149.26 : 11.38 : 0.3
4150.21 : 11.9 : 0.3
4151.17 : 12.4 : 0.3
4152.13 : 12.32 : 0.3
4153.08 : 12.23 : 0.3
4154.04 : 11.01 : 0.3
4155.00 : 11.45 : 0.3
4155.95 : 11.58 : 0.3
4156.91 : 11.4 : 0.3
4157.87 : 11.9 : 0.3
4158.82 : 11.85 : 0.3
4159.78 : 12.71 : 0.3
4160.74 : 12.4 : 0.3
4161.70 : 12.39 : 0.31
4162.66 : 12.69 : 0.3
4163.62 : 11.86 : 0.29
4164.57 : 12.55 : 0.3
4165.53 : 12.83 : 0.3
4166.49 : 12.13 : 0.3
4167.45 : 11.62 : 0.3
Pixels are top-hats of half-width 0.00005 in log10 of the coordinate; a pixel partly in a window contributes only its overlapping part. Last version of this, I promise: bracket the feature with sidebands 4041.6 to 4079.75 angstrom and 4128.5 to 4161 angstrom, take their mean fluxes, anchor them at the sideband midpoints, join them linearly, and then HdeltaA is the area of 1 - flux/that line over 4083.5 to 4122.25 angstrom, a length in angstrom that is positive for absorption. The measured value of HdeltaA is 1.13 angstrom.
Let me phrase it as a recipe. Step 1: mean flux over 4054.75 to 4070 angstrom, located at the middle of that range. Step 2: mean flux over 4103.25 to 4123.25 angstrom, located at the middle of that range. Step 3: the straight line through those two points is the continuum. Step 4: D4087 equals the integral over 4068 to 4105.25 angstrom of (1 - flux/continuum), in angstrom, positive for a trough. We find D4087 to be 1.42 angstrom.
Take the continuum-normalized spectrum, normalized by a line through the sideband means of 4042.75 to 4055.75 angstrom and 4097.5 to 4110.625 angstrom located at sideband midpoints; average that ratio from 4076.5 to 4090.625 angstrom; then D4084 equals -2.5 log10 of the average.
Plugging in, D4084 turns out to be -0.089 mag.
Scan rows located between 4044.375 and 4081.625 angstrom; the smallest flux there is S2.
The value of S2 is 8.888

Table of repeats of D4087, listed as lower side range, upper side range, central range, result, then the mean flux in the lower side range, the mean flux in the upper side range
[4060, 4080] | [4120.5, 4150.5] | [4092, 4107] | 1.6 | 11.3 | 11.8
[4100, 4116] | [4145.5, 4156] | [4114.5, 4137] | -1.1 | 10.8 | 11.9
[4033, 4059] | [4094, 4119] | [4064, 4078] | 0.0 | 11.6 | 11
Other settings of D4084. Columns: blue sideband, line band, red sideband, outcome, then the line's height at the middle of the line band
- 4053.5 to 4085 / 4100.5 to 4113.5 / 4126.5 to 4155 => 0.11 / 11.6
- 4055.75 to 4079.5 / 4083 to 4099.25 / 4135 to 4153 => -0.01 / 11.6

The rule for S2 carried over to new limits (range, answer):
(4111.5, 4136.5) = 10.62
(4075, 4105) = 6.637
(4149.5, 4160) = 11.01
